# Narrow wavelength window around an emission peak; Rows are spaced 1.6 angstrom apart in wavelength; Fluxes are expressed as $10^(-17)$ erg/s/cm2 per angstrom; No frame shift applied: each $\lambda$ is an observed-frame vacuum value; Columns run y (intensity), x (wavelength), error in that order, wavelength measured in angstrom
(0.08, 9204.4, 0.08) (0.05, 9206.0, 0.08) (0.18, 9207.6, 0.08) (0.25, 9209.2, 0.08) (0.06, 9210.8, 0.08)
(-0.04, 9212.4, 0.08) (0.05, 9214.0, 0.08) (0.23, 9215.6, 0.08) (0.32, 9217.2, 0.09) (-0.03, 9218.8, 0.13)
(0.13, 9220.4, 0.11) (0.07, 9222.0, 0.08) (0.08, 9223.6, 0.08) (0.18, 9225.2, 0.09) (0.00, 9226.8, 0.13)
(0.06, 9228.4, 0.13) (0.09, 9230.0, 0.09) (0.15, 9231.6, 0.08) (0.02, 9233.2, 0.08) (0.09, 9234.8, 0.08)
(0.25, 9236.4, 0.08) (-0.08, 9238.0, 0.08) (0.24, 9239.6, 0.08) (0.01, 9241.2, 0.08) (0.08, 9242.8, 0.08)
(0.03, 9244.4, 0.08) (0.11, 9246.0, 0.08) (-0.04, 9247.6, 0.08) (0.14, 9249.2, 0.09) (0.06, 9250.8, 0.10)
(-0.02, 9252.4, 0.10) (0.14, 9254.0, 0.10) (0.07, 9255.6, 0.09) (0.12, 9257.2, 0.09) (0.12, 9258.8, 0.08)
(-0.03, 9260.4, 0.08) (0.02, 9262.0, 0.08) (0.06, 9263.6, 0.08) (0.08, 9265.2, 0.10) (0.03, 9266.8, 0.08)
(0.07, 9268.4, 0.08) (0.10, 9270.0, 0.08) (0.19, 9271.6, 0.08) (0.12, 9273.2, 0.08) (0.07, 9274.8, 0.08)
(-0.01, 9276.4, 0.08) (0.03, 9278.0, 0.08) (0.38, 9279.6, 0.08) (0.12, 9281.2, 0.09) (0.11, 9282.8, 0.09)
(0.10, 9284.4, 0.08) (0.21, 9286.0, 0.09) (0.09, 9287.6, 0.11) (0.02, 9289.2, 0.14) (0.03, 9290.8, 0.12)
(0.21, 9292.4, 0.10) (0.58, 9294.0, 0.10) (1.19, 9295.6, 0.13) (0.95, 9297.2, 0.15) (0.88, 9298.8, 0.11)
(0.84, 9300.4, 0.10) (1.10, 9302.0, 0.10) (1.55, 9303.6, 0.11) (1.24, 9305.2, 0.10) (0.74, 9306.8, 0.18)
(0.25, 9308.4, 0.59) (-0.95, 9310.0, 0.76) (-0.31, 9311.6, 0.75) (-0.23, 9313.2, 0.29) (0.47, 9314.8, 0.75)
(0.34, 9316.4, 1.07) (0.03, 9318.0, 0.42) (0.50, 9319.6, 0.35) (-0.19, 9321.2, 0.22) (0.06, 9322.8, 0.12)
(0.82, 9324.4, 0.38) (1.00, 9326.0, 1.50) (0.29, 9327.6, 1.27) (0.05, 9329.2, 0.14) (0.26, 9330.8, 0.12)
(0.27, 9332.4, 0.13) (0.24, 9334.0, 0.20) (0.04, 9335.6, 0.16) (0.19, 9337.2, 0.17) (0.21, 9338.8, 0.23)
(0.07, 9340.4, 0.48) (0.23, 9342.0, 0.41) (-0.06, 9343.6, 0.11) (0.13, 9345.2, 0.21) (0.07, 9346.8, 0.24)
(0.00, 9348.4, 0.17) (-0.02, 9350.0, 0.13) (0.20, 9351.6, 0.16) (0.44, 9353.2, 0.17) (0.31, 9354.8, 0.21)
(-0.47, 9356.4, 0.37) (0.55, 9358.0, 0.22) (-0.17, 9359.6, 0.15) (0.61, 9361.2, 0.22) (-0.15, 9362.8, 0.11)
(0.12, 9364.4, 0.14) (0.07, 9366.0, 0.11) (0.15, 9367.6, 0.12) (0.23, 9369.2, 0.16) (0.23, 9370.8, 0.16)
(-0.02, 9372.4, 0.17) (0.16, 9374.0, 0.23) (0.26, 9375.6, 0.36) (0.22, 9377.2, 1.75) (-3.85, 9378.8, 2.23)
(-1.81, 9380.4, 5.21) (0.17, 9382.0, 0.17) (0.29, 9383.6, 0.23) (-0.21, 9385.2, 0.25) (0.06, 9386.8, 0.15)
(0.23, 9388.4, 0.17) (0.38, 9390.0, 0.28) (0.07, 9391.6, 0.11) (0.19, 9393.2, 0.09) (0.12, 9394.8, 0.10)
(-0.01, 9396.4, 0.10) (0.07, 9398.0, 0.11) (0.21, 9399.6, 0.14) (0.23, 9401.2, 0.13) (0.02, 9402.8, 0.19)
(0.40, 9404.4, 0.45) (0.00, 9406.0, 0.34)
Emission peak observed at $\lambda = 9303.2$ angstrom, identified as [O II] 3727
